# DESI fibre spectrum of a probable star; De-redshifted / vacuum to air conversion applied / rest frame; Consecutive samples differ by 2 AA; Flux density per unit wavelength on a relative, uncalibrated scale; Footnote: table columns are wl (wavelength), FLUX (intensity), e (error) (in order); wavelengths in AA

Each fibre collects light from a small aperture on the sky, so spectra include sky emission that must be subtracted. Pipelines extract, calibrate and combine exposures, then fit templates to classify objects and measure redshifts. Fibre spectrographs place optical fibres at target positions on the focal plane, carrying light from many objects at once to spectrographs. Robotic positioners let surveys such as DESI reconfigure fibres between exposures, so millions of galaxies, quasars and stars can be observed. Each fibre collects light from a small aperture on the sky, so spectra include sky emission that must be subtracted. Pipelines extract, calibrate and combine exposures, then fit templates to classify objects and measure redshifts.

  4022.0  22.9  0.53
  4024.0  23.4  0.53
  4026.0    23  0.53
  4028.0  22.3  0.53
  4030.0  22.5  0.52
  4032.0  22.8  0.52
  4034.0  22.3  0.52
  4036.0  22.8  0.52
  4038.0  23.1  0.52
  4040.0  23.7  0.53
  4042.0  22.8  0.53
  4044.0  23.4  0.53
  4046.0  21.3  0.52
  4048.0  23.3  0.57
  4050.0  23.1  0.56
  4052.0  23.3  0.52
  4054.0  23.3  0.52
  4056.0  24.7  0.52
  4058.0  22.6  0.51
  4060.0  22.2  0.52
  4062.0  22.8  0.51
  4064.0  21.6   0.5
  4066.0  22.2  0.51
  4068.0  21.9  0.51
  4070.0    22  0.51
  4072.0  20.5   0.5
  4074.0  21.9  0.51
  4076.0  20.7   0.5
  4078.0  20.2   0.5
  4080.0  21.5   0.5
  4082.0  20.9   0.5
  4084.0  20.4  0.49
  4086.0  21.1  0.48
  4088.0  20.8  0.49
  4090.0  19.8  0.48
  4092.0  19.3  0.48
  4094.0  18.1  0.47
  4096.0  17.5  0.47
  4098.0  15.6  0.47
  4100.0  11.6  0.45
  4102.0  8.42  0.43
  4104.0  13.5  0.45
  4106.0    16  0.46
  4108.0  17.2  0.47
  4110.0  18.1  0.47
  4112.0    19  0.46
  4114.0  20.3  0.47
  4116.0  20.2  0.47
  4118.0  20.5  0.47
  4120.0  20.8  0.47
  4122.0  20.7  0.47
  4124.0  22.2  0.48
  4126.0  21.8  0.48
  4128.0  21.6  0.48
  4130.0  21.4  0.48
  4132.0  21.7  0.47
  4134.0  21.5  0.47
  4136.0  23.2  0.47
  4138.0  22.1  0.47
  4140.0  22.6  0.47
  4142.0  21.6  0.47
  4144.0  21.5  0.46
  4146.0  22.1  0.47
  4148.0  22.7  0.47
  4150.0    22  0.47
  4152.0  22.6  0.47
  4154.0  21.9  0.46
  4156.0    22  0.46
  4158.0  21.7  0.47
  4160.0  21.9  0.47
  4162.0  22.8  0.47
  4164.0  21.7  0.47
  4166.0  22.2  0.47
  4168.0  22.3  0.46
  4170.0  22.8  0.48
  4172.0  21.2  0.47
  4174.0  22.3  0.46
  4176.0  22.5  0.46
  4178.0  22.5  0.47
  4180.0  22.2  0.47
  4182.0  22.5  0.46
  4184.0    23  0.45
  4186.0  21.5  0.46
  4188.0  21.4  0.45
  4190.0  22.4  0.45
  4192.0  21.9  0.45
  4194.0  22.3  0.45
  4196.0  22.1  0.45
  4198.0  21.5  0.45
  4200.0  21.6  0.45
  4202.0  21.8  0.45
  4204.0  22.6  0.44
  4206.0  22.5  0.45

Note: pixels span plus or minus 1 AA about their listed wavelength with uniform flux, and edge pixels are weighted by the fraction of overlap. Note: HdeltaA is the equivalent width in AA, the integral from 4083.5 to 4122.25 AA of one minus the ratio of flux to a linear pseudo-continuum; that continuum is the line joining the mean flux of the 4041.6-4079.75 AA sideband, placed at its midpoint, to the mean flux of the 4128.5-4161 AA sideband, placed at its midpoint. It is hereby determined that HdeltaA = 7.5 AA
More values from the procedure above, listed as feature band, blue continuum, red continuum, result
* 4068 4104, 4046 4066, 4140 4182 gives 6.2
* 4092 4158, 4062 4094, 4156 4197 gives 5.5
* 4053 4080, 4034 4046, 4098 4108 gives -4.6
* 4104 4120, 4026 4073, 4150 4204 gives 2.7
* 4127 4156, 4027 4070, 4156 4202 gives 0.3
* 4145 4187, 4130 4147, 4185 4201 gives -0.6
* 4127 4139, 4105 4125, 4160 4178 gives -0.9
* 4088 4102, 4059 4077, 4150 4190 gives 3.3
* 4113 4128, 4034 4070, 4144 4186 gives 1.0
